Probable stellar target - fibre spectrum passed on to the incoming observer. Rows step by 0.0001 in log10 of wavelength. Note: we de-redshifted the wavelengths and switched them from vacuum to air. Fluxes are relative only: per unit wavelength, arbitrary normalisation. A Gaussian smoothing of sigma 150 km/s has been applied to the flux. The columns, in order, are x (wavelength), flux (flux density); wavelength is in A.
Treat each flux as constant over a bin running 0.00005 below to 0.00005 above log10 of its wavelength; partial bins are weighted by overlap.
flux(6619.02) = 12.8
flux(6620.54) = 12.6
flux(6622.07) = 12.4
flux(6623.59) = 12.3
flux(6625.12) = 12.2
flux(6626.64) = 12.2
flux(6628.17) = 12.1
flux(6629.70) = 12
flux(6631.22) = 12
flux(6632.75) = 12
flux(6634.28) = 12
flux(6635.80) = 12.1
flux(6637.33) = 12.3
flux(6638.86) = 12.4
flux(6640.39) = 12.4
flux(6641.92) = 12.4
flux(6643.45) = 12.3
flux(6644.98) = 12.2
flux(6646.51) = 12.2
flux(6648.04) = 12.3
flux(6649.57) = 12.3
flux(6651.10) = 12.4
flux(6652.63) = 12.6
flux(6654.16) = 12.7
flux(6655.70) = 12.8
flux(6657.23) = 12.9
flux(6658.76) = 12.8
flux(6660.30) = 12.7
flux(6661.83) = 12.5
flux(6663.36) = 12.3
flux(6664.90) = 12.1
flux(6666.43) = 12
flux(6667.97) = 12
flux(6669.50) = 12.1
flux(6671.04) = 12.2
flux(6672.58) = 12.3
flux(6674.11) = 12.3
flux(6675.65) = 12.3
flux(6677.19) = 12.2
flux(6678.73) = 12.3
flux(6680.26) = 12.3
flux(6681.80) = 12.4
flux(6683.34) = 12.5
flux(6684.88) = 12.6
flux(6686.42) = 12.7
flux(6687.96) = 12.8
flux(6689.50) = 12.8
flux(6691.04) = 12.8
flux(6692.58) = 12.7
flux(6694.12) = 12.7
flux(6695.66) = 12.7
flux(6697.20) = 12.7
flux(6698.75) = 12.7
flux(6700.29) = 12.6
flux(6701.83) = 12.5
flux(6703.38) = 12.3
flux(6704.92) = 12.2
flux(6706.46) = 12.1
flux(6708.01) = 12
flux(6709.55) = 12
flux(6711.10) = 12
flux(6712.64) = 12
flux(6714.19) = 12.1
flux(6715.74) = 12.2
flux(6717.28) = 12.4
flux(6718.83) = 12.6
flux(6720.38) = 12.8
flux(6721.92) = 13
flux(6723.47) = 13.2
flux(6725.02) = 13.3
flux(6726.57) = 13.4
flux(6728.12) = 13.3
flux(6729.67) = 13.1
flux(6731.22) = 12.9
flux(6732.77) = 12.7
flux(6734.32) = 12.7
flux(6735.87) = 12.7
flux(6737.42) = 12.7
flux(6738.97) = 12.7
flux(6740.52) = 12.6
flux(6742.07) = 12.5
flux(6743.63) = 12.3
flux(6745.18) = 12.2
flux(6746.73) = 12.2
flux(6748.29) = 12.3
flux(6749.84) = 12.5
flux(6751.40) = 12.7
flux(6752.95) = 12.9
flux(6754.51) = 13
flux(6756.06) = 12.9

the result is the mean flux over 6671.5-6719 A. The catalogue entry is 12.4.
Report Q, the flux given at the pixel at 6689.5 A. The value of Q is 12.8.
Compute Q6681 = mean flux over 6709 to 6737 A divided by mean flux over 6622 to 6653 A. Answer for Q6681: 1.04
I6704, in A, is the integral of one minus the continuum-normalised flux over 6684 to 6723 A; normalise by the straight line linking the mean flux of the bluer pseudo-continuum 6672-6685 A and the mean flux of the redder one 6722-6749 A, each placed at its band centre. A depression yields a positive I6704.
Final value 0.1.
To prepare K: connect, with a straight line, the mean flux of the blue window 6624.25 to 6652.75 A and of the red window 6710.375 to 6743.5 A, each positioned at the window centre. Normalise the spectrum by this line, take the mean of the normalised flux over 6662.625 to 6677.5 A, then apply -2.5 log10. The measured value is 0.020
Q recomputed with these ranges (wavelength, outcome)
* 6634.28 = 12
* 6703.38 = 12.3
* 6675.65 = 12.3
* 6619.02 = 12.8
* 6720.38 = 12.8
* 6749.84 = 12.5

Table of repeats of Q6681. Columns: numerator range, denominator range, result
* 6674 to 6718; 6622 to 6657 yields 1.01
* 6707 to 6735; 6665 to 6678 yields 1.04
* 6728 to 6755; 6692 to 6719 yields 1.02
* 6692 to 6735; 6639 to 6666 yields 1.01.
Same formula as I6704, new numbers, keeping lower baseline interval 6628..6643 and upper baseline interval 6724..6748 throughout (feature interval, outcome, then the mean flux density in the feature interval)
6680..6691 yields -0.1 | 12.6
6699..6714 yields 0.4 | 12.2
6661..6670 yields 0.1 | 12.2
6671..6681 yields 0.1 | 12.3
